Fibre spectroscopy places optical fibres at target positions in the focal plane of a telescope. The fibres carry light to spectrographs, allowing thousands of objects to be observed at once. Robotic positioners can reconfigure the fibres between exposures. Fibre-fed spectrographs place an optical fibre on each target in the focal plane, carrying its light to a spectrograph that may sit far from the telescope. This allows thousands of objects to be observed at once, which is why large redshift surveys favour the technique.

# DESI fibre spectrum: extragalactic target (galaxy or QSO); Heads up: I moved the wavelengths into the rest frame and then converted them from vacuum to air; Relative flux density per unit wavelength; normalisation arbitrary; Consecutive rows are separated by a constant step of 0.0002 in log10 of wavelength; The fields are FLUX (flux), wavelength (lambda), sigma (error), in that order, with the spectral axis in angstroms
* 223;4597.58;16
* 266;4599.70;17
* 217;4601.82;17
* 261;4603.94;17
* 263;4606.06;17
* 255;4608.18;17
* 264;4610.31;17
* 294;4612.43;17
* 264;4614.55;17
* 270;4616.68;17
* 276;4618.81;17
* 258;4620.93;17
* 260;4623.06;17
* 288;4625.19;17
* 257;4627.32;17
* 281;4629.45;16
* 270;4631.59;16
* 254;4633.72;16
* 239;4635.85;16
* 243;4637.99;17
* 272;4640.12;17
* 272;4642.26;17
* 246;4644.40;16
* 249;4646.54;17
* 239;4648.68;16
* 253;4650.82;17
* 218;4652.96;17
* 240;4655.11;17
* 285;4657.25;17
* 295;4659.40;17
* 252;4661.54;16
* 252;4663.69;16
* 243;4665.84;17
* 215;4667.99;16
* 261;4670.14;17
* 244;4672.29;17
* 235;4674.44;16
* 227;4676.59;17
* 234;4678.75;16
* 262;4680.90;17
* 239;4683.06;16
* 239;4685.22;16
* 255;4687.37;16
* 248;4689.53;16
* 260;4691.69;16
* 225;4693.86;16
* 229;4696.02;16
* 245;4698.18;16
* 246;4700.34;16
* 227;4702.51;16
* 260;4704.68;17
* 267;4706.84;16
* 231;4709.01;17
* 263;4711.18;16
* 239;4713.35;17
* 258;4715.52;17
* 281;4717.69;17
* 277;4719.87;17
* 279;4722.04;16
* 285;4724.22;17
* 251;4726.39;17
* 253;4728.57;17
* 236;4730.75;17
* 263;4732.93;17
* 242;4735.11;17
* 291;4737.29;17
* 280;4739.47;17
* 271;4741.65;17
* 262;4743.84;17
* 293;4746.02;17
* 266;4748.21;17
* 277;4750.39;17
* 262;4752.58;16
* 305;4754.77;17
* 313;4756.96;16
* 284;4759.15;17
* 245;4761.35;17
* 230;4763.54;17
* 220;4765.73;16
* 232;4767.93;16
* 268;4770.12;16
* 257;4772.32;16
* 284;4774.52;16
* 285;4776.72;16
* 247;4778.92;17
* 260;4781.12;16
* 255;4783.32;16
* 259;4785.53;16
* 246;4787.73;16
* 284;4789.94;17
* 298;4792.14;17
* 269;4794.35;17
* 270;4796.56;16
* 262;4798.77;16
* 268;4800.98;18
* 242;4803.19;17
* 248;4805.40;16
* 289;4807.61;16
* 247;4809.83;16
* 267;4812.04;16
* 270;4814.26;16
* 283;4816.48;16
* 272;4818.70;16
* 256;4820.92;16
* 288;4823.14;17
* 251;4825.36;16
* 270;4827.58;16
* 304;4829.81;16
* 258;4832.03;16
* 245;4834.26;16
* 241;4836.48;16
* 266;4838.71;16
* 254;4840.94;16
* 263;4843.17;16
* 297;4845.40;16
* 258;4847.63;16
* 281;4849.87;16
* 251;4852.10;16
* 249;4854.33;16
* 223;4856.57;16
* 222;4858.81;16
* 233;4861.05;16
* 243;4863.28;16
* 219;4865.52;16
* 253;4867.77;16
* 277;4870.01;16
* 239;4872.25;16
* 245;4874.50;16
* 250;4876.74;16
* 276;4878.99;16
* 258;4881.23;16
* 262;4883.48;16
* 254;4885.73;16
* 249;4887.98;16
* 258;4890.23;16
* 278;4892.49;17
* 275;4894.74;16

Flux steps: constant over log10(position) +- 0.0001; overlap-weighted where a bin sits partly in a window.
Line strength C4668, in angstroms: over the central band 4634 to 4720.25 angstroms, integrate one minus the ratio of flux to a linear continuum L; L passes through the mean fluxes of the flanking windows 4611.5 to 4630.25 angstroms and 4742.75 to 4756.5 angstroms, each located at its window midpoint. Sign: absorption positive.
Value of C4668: 8.2 angstroms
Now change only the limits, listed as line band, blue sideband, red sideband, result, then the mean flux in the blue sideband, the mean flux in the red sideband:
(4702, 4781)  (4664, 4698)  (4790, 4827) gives -3.01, 241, 268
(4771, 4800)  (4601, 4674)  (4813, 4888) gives -1.10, 257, 258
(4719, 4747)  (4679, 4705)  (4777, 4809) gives -1.73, 244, 264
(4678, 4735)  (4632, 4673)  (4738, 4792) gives 1.53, 252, 267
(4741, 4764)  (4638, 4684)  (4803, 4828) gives -1.39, 249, 266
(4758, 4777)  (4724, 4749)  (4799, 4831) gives 0.82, 265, 268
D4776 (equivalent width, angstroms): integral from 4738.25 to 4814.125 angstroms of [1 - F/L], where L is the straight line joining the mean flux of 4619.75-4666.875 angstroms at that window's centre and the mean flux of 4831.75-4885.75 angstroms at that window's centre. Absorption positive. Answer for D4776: -3.5 angstroms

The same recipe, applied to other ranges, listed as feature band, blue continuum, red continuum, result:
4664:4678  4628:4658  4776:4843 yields 0.97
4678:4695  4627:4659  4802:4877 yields 0.69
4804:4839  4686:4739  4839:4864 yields -1.73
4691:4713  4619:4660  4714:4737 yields 1.43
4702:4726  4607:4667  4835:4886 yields -0.33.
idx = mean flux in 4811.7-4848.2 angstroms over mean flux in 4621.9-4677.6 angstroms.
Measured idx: 1.1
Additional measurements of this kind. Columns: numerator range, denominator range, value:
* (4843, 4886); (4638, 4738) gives 1.00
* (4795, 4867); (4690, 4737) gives 1.02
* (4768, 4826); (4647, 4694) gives 1.08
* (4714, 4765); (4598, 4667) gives 1.04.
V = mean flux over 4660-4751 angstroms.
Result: 254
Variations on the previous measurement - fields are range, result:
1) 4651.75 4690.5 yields 247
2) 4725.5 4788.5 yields 263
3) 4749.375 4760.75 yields 286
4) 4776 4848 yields 266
